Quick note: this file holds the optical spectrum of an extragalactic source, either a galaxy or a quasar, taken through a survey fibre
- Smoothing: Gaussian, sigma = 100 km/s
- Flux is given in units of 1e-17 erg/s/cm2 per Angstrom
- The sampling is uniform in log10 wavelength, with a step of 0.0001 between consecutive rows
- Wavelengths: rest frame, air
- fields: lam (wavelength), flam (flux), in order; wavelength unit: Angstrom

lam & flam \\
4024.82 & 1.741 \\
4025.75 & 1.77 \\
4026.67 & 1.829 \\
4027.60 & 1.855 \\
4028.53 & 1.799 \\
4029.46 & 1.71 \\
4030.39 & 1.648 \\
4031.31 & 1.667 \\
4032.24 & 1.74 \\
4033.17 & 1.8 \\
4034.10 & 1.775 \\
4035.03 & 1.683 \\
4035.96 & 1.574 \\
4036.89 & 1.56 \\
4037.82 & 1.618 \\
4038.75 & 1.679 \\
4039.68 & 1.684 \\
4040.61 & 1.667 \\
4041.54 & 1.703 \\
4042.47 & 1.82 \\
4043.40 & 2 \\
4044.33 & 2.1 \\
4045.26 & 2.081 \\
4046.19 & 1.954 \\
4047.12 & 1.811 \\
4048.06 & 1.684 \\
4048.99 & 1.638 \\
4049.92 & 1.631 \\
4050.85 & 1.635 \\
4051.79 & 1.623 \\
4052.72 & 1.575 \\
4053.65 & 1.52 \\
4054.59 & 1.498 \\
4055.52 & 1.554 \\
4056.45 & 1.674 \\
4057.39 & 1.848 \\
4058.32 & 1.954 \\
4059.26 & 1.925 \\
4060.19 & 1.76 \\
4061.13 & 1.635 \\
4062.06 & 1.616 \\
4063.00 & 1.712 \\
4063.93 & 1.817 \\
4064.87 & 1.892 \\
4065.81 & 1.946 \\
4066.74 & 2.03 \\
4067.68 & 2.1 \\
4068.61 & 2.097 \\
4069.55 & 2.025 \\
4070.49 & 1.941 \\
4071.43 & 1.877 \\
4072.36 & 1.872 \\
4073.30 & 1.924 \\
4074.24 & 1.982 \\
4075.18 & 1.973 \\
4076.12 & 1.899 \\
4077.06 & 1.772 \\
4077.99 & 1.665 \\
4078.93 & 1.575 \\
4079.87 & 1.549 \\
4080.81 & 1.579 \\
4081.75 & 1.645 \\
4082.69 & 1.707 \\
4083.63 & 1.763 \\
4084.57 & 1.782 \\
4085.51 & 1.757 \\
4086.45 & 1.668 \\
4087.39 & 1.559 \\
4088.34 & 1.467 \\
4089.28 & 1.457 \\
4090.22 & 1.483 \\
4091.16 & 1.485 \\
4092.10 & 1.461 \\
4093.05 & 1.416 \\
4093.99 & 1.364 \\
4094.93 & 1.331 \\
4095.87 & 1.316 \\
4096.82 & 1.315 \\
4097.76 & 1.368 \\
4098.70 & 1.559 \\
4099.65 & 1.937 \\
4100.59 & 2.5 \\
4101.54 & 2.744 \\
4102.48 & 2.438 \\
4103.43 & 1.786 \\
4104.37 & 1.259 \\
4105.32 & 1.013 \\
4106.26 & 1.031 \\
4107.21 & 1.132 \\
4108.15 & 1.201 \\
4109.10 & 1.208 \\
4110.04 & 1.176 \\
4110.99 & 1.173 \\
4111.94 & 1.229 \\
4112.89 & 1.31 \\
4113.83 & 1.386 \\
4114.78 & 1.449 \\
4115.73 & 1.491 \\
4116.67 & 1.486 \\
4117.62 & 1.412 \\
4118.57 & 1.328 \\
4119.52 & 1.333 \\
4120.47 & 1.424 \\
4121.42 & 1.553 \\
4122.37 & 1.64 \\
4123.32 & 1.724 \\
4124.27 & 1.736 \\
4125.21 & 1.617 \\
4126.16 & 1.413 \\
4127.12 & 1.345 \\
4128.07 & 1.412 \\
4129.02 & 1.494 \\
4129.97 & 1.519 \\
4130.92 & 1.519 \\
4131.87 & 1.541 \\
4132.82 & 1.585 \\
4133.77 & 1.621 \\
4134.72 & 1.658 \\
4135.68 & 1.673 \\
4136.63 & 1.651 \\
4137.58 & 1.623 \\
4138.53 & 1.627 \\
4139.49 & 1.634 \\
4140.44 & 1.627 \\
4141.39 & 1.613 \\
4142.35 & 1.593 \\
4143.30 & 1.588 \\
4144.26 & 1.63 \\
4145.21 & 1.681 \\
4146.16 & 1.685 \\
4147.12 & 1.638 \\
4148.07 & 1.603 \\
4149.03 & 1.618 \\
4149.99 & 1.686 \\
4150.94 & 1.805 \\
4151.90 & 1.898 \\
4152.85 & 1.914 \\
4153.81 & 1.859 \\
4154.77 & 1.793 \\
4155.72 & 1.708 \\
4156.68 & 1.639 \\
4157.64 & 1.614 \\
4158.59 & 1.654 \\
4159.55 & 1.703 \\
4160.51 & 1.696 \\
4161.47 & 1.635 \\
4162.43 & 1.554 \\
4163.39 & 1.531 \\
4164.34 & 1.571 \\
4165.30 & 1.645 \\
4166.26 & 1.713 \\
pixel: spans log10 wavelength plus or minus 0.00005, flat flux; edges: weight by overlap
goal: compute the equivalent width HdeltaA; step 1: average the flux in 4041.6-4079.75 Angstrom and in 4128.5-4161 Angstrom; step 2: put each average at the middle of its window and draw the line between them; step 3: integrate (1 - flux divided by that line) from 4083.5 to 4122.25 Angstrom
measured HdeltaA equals 5.3 Angstrom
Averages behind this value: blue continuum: 1.81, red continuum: 1.66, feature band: 1.5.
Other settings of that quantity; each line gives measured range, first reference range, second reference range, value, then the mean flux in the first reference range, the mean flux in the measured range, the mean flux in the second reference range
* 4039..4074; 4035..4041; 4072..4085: -2.4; 1.63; 1.81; 1.76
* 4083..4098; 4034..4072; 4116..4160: 1.8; 1.78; 1.5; 1.61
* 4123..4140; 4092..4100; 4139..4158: 0.4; 1.44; 1.58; 1.69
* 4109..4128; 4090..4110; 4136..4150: 1.8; 1.53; 1.43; 1.63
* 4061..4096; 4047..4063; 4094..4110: -2.1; 1.68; 1.72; 1.56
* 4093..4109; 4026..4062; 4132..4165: 1.2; 1.73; 1.57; 1.66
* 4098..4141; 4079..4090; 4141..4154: 3.3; 1.62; 1.54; 1.7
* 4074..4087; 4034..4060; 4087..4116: -1.2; 1.73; 1.73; 1.48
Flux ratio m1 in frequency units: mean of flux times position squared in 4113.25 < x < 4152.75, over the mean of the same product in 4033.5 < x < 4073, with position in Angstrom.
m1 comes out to 0.9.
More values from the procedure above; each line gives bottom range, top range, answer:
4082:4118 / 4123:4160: 1.10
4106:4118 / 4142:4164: 1.33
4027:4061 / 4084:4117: 0.89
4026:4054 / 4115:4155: 0.97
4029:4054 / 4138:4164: 1.02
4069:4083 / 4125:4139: 0.89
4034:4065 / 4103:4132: 0.83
